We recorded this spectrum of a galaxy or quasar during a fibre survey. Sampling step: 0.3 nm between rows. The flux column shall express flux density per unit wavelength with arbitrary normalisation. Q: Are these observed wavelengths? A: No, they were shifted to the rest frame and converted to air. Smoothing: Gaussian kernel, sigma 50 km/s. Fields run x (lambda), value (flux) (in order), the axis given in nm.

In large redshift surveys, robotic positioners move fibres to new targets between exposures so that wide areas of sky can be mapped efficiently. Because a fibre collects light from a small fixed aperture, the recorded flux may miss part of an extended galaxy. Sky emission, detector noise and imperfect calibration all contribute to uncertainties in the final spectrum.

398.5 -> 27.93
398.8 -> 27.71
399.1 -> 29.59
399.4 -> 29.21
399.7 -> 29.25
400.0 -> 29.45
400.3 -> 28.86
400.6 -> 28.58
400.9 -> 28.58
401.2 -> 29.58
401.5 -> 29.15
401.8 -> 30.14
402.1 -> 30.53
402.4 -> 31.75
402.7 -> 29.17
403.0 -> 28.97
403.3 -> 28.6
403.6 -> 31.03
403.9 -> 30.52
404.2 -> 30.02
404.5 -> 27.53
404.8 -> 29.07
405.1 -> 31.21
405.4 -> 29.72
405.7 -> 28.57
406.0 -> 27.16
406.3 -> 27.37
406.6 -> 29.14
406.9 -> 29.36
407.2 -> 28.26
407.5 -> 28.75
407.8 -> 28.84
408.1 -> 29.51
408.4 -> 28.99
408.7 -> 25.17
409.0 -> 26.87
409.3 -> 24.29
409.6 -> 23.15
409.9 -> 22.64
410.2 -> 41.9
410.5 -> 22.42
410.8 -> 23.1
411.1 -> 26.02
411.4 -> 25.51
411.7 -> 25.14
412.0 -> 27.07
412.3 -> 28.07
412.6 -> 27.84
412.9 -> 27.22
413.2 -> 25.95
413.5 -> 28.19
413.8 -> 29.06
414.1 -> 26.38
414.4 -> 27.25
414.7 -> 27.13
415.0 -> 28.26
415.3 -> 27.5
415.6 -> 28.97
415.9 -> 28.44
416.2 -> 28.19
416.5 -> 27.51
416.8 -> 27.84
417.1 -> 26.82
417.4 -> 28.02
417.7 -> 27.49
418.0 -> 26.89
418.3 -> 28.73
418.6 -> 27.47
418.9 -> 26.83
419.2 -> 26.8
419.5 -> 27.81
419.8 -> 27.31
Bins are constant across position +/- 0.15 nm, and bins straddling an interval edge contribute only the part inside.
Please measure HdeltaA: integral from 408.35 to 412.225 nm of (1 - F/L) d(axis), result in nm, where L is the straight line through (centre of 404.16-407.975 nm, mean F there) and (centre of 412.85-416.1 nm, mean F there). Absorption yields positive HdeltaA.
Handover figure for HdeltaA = 0.27 nm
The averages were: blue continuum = 28.8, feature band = 26.3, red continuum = 27.7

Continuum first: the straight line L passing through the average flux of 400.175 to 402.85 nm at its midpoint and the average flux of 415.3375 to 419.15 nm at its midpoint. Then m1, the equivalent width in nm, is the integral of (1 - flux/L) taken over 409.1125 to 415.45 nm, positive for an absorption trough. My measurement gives 0.33 nm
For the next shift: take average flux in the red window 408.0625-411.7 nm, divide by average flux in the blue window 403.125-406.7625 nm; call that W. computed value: 0.91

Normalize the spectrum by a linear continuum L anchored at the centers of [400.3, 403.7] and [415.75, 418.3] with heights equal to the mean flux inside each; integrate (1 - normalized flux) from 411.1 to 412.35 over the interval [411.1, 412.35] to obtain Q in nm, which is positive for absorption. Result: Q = 0.09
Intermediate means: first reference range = 29.6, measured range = 26.3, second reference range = 27.7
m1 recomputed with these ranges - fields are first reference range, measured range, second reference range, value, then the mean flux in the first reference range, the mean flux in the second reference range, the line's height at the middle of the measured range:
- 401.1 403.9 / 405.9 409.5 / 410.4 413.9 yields 0.030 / 29.9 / 26.3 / 28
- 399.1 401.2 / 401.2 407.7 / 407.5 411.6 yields -0.296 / 29.1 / 26.9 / 28.1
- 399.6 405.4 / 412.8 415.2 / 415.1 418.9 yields 0.062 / 29.6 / 27.8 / 28.2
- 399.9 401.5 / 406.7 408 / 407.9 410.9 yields -0.069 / 29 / 26.9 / 27.4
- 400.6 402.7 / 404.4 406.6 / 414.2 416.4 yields 0.041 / 29.8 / 27.9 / 29.3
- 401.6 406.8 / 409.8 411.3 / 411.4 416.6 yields 0.046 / 29.4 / 27.5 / 28.2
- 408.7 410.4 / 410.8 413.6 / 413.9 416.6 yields 0.102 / 27.4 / 27.8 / 27.6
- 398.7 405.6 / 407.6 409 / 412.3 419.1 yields 0.031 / 29.5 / 27.6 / 28.7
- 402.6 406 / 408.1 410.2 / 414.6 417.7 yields 0.152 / 29.4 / 27.9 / 28.8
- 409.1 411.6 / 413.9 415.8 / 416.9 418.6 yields -0.044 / 26.1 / 27.6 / 27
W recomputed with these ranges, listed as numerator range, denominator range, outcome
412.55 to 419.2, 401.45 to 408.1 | 0.94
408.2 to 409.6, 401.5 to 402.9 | 0.86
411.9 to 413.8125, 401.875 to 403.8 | 0.92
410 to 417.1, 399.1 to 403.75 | 0.93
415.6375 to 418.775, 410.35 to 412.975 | 1.08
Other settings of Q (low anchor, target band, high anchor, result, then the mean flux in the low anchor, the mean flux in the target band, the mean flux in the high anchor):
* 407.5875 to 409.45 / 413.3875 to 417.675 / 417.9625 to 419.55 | -0.06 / 27.3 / 27.8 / 27.4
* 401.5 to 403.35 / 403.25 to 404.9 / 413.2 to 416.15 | 0.00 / 29.9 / 29.5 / 27.8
